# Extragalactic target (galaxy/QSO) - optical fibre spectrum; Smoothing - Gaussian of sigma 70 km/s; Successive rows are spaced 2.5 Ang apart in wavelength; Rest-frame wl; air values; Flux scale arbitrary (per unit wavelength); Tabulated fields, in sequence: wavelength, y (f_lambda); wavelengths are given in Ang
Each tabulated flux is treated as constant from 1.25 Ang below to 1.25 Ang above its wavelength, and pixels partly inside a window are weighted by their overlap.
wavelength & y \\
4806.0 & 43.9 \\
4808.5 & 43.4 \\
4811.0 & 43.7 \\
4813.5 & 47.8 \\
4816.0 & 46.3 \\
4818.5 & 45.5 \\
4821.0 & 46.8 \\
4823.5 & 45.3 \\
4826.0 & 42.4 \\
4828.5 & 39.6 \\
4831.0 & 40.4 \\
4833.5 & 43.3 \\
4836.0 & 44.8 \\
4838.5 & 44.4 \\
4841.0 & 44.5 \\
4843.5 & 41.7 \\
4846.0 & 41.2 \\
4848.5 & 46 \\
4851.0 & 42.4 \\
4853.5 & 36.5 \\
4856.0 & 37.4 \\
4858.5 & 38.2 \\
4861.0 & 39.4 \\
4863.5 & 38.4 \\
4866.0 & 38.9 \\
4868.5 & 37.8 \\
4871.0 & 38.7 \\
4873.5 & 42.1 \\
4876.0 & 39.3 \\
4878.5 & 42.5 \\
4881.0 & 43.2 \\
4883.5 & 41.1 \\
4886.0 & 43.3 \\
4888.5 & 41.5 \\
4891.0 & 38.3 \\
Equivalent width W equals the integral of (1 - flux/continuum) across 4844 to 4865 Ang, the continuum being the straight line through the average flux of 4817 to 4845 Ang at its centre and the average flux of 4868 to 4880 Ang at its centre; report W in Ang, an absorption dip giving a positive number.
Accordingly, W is 0.9 Ang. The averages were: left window 43.5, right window 40.3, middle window 40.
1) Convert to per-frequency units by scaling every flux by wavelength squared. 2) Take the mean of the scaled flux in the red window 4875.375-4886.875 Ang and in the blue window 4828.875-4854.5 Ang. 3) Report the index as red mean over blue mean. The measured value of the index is 1.0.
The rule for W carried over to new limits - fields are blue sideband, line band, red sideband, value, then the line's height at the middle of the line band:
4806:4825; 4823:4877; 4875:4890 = 3.2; 43.5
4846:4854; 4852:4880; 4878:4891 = 1.9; 42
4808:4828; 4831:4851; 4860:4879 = -0.4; 42.6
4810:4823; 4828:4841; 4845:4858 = 0.1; 43.2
